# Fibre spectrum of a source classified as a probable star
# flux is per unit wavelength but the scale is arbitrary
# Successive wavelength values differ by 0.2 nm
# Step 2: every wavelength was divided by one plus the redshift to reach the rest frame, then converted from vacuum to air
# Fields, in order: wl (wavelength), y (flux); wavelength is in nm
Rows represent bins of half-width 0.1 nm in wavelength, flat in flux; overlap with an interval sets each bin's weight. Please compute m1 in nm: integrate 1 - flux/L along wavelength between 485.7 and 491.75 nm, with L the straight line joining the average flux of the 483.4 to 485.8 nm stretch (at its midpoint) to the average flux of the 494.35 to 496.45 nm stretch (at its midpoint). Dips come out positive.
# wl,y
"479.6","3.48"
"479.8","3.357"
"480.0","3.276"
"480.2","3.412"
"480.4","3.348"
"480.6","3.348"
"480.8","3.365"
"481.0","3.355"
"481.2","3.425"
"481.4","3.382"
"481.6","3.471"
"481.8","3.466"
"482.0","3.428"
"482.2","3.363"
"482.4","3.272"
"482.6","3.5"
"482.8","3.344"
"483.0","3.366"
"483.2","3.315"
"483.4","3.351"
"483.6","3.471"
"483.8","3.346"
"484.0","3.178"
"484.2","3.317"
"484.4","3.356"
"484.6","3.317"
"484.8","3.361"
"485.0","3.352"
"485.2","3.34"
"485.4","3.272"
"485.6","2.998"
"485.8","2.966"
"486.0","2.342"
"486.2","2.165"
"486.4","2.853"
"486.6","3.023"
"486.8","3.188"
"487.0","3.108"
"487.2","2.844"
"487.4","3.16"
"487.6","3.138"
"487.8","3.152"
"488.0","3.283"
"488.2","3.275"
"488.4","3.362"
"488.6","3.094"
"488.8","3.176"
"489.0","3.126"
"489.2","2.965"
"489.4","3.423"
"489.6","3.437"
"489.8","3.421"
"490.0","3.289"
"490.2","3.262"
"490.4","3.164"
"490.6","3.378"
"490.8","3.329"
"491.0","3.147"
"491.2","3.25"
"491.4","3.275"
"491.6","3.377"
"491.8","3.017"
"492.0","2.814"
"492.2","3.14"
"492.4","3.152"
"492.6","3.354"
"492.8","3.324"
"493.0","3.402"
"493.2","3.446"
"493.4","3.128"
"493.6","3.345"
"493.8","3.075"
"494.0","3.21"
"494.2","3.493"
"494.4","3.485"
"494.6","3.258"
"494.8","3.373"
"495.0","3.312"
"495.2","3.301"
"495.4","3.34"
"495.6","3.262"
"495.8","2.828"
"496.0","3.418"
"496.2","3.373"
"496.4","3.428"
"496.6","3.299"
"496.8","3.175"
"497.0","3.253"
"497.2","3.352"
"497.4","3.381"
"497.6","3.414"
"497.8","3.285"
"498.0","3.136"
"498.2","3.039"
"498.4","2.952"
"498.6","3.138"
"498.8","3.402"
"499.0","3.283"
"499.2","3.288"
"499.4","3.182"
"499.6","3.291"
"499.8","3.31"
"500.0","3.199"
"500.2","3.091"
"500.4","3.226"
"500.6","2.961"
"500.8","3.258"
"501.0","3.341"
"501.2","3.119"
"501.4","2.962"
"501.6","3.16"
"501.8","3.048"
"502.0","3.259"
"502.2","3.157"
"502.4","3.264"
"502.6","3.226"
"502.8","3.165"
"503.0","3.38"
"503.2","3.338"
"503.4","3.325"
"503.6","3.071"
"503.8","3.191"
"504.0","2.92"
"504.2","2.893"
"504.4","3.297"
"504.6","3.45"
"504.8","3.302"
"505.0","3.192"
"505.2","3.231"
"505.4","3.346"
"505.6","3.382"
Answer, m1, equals 0.297 nm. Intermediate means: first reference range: 3.29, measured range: 3.13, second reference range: 3.3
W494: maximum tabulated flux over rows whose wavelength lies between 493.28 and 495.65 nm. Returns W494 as 3.493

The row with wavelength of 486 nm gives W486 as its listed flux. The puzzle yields 2.342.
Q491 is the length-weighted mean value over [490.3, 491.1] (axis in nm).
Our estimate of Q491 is 3.25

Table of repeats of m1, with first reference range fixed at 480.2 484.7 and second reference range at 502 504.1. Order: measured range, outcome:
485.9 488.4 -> 0.266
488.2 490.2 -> 0.036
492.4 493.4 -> -0.014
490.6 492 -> 0.036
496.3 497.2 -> -0.011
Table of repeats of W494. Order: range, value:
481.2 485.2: 3.5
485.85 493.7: 3.446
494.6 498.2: 3.428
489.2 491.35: 3.437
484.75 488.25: 3.361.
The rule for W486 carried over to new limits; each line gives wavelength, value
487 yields 3.108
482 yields 3.428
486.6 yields 3.023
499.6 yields 3.291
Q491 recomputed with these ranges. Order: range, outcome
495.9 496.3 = 3.4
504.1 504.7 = 3.21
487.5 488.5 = 3.24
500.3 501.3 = 3.18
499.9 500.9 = 3.15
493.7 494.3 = 3.26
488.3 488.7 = 3.23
